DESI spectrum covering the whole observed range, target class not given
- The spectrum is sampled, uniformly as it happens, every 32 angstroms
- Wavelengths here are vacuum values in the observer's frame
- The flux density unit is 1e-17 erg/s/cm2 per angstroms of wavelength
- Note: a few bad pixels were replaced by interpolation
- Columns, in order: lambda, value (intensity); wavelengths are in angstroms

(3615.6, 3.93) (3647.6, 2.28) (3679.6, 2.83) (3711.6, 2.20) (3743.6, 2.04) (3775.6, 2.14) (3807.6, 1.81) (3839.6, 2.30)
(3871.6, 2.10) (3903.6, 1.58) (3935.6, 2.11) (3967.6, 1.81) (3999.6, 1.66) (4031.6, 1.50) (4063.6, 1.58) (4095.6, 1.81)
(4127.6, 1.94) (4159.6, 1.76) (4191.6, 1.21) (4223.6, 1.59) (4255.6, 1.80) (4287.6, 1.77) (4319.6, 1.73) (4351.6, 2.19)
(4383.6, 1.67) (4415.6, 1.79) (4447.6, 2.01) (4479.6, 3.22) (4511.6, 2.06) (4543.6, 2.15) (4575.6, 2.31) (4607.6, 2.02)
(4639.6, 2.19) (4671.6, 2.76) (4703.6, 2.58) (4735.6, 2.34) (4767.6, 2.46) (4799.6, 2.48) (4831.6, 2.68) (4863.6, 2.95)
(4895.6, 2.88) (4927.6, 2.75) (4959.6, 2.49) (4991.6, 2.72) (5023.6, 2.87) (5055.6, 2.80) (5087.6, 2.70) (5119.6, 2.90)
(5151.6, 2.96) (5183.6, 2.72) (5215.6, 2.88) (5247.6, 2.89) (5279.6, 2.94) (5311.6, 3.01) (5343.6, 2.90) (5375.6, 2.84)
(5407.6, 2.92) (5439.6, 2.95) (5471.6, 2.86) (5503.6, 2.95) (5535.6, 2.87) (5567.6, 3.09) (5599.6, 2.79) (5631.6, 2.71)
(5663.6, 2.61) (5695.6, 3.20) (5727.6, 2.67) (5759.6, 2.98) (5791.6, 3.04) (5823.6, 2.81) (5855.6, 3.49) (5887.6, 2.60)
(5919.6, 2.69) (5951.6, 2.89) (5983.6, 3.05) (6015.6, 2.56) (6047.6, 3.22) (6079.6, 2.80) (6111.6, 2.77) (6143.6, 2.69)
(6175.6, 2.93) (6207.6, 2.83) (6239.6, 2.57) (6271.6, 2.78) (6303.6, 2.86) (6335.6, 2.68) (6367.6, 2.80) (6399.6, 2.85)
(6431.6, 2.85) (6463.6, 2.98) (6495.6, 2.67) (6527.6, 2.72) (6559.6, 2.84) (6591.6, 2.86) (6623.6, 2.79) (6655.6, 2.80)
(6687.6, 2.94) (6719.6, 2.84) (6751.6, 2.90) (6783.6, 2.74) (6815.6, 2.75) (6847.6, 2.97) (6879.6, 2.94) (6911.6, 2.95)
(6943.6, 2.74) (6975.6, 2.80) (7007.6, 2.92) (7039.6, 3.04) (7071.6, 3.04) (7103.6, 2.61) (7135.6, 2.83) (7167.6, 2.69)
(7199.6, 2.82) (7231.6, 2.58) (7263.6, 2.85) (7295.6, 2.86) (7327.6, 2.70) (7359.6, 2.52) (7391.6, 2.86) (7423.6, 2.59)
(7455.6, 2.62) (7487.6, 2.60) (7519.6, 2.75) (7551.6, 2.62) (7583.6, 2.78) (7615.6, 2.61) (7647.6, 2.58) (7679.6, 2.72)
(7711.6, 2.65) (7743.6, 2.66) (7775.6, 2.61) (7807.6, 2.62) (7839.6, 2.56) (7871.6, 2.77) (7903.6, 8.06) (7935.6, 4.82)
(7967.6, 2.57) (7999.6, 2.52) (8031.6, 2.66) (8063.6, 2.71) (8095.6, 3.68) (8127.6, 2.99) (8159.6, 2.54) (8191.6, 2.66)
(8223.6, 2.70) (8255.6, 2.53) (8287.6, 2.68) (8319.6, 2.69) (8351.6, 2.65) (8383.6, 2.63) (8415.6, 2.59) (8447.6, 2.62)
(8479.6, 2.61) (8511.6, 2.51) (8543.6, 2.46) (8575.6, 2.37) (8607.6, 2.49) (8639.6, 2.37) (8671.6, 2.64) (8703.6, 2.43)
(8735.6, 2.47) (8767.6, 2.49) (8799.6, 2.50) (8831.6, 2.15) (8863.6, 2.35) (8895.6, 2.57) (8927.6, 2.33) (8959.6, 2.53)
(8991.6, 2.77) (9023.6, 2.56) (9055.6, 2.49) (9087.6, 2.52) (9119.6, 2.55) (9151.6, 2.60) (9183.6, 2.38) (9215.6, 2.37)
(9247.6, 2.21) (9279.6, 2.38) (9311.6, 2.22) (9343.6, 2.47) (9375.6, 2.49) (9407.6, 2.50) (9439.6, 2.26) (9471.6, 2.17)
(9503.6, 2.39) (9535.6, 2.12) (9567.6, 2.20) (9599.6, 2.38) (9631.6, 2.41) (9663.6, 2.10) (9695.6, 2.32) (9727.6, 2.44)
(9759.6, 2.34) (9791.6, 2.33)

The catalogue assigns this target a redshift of 0.20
